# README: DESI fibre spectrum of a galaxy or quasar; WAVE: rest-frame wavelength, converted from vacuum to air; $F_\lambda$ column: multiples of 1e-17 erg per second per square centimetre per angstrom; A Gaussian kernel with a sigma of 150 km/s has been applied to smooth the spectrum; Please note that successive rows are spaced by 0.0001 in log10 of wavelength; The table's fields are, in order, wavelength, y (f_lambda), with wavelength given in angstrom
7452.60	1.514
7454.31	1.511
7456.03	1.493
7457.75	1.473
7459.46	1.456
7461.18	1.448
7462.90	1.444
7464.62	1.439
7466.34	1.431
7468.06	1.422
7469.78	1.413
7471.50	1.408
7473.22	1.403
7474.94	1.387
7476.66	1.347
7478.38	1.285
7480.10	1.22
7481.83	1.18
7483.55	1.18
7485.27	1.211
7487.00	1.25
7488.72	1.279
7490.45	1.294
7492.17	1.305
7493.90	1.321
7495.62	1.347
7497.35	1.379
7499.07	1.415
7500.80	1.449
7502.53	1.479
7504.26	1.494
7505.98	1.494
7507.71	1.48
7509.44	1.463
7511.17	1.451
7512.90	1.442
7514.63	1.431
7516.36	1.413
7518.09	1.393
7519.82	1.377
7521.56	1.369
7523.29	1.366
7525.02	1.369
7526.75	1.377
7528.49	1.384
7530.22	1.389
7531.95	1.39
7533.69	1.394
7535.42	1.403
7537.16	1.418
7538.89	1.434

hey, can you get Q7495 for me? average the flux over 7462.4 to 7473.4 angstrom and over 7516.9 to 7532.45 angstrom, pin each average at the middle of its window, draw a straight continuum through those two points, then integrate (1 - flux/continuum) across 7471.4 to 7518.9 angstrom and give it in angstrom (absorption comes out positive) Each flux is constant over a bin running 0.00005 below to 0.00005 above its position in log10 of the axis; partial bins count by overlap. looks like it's 1.29 angstrom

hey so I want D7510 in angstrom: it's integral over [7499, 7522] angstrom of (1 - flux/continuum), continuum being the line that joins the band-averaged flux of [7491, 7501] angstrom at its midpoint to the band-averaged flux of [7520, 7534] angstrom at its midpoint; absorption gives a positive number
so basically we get -1.2 angstrom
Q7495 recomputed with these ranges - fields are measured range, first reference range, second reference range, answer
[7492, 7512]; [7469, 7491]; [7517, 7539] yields -1.32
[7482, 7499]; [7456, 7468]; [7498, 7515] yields 1.98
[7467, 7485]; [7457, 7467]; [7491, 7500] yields 1.12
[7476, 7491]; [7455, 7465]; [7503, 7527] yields 2.05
